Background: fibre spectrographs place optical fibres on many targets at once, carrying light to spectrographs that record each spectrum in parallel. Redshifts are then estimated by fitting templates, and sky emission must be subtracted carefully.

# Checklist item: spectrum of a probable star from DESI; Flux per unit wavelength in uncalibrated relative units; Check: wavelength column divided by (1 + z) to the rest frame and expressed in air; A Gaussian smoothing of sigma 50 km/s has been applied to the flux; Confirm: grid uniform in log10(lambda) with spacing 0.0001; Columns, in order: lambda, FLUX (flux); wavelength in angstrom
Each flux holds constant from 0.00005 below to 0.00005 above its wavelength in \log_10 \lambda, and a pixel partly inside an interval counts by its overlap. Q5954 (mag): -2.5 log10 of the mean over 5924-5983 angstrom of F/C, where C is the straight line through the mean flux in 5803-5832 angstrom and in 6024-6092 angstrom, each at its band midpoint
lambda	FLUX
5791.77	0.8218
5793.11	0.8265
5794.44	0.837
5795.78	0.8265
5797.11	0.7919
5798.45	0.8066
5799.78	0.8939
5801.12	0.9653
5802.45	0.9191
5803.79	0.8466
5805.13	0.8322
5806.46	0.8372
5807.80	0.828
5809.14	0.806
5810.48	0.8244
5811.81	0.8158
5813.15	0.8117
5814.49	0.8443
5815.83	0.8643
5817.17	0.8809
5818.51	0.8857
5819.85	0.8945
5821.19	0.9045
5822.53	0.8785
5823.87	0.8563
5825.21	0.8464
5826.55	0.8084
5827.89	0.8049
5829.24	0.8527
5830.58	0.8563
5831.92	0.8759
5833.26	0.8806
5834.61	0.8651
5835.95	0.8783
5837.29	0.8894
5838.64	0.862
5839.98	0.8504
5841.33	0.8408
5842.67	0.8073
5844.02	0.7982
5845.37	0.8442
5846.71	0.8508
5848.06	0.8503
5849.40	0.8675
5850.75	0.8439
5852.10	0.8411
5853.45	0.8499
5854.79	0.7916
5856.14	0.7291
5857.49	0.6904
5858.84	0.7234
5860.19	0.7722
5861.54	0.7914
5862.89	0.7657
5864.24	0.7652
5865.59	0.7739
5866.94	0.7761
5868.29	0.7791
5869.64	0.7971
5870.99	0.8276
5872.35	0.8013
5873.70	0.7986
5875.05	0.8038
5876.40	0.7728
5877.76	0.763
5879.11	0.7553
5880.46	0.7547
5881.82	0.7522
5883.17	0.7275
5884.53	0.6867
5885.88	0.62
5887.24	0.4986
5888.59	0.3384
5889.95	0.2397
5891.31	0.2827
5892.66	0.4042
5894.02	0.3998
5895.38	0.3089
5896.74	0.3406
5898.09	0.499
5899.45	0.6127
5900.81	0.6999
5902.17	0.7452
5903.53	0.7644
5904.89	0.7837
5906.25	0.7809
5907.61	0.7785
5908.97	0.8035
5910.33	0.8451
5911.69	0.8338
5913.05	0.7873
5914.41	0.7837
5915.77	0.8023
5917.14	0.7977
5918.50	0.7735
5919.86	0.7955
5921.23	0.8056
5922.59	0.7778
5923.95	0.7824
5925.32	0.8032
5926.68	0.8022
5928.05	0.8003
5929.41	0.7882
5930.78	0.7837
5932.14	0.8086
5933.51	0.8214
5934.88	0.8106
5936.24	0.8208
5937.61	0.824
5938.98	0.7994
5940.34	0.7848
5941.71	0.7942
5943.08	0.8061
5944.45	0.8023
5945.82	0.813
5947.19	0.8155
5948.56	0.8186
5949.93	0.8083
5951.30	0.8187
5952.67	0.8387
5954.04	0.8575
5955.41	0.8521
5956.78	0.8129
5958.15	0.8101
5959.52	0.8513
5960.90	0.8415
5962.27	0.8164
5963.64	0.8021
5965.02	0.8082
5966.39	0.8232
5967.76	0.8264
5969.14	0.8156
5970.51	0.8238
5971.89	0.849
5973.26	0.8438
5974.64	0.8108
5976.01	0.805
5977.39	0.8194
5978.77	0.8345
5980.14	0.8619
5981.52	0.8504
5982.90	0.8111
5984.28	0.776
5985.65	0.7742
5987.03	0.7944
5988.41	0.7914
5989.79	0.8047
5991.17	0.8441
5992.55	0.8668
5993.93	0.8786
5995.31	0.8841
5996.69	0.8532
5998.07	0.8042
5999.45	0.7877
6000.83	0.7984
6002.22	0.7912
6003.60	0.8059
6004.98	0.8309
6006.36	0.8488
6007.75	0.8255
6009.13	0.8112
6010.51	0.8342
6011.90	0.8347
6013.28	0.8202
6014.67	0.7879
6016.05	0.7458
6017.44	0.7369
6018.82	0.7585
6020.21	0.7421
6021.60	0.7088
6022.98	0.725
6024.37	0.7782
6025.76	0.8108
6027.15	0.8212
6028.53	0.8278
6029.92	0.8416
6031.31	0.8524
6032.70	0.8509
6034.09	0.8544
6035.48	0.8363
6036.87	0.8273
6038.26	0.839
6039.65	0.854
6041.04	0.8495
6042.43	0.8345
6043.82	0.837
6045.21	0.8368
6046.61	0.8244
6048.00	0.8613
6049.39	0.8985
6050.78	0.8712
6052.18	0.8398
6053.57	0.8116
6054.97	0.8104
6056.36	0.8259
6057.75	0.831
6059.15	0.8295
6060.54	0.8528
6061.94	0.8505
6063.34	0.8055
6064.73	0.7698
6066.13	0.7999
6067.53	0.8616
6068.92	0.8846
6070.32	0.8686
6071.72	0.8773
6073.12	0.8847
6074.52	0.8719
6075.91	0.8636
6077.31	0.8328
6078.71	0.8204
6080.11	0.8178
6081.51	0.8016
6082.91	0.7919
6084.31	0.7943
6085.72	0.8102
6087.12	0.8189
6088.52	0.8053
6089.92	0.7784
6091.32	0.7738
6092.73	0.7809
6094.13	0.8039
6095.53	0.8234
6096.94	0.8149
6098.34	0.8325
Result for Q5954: 0.03 mag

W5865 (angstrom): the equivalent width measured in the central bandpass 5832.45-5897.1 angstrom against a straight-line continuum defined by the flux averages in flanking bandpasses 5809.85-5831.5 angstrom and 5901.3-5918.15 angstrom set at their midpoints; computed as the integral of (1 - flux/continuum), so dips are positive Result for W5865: 7.9 angstrom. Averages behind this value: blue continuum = 0.852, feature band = 0.724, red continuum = 0.791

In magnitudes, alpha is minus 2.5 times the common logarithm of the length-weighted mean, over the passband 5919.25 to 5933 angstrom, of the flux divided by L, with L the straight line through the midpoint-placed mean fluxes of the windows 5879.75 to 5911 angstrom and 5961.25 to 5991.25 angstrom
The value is -0.17 mag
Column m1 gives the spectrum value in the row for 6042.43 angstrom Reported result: 0.8345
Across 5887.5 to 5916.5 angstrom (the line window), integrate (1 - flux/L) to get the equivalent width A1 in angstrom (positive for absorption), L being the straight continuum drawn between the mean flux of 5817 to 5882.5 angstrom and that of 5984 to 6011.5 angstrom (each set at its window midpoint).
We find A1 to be 7.42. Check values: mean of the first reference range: 0.819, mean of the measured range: 0.61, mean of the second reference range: 0.821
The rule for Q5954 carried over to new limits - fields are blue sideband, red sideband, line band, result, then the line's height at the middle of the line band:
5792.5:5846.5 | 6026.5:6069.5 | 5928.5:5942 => 0.05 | 0.845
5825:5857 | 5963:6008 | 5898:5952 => 0.06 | 0.83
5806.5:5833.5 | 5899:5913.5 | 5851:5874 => 0.04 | 0.81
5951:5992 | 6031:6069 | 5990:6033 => 0.03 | 0.831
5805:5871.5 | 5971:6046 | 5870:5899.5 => 0.36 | 0.825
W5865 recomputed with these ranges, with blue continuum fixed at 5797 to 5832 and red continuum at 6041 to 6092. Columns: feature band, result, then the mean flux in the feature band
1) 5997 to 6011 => 0.4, 0.815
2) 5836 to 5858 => 0.6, 0.828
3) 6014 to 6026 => 1.2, 0.753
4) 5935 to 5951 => 0.7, 0.808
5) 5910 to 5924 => 0.8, 0.798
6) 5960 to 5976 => 0.3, 0.823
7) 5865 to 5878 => 0.9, 0.79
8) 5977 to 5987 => 0.3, 0.817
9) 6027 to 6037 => -0.1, 0.841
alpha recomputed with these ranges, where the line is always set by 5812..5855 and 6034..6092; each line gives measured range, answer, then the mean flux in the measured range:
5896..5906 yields 0.305 mag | 0.639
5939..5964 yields 0.031 mag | 0.819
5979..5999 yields 0.015 mag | 0.828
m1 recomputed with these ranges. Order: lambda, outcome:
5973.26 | 0.8438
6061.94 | 0.8505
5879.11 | 0.7553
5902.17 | 0.7452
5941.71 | 0.7942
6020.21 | 0.7421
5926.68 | 0.8022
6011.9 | 0.8347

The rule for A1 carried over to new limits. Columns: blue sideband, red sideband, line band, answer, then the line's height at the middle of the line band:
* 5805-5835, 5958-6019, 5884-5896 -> 6.0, 0.837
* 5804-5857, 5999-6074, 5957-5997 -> 0.1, 0.829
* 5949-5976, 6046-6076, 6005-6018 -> 0.4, 0.836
